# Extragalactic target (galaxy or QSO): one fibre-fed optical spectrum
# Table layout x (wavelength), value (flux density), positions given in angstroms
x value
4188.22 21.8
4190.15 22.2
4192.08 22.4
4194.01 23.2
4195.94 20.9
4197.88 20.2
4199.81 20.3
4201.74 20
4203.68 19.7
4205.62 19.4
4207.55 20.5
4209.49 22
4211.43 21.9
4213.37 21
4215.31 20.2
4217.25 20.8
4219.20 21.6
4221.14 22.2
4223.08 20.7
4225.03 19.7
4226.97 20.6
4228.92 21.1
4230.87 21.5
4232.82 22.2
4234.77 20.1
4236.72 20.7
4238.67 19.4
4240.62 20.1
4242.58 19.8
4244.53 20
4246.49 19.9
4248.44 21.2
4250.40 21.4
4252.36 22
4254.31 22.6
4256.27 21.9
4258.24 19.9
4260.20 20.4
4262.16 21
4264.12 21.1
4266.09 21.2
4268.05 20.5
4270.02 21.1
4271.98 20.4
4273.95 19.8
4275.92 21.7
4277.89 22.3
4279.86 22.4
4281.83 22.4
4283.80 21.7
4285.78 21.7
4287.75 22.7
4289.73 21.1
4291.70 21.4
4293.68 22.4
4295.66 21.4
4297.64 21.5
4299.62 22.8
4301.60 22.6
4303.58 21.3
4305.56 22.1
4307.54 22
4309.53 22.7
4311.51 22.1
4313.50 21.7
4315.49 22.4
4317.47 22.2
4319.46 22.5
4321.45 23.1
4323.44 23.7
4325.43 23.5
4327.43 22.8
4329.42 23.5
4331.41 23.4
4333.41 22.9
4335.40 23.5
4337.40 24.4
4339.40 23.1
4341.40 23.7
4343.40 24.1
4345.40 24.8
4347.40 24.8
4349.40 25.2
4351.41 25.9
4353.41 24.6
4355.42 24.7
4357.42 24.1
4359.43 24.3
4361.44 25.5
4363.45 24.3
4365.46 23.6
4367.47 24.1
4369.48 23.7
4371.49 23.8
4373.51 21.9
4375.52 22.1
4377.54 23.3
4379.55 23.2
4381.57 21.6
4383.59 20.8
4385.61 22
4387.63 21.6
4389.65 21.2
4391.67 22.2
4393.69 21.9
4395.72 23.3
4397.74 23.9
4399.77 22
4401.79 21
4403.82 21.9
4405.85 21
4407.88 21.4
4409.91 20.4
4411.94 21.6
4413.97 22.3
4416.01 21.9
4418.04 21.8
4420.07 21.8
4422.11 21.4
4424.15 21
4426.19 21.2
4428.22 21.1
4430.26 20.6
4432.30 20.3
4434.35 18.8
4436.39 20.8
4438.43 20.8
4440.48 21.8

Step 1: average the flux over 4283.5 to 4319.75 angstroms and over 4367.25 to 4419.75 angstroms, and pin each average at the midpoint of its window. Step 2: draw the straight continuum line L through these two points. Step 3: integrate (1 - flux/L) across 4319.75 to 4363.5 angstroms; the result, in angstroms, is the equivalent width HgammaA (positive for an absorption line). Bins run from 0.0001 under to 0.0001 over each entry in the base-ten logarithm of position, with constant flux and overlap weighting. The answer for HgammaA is -4.0 angstroms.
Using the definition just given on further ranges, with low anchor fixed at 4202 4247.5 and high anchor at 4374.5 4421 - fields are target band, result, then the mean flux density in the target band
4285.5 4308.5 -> -0.81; 21.9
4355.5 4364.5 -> -1.21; 24.6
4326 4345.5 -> -1.90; 23.6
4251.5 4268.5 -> -0.23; 21.2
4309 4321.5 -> -0.59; 22.3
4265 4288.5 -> -0.50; 21.5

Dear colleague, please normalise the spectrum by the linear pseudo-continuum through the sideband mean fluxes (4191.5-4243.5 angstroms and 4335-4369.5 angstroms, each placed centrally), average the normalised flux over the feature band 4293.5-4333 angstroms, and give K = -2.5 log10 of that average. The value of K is 0.041 mag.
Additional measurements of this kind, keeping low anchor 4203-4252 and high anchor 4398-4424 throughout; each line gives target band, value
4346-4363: -0.167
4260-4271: -0.001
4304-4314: -0.049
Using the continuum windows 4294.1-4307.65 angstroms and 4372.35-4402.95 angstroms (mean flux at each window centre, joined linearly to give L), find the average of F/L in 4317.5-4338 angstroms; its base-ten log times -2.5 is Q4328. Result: -0.059 mag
